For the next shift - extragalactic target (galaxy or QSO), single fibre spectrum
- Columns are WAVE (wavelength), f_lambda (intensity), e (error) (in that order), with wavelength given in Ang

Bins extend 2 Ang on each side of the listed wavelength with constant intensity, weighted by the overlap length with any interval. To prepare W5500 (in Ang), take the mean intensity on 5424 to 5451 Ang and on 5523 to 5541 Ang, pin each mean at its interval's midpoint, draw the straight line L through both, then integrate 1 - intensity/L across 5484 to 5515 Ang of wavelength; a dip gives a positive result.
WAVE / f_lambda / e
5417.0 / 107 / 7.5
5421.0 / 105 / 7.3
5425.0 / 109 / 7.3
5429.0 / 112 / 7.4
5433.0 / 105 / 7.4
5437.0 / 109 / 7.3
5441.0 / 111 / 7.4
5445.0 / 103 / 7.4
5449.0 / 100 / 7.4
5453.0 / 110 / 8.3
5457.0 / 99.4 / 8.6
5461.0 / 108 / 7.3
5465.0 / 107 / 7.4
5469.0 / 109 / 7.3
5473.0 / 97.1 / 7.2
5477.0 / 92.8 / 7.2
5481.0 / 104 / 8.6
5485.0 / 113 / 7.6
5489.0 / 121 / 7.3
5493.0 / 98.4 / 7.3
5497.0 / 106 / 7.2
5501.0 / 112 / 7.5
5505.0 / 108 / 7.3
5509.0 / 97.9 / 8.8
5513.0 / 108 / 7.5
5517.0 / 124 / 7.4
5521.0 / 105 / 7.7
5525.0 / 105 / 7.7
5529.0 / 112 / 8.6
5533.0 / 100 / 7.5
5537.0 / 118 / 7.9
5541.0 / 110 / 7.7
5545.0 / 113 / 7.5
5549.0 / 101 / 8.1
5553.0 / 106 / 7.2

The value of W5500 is 0.1 Ang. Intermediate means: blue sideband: 107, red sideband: 109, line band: 108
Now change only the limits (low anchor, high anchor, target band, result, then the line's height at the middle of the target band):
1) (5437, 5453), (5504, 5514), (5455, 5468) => 0.0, 105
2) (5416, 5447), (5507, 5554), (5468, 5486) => 0.9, 108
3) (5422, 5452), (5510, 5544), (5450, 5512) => 1.7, 108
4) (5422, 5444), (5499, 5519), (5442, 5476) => 1.6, 109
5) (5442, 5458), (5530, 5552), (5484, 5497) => -0.5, 106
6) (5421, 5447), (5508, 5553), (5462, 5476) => 0.6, 108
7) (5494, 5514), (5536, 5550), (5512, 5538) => -0.4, 108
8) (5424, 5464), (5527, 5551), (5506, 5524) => 0.0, 108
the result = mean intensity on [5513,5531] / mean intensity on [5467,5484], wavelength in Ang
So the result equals 1.10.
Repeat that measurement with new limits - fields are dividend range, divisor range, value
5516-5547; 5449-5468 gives 1.05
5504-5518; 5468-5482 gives 1.09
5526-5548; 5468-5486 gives 1.07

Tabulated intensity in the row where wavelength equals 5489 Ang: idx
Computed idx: 121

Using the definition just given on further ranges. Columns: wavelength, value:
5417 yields 107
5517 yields 124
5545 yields 113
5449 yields 100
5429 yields 112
